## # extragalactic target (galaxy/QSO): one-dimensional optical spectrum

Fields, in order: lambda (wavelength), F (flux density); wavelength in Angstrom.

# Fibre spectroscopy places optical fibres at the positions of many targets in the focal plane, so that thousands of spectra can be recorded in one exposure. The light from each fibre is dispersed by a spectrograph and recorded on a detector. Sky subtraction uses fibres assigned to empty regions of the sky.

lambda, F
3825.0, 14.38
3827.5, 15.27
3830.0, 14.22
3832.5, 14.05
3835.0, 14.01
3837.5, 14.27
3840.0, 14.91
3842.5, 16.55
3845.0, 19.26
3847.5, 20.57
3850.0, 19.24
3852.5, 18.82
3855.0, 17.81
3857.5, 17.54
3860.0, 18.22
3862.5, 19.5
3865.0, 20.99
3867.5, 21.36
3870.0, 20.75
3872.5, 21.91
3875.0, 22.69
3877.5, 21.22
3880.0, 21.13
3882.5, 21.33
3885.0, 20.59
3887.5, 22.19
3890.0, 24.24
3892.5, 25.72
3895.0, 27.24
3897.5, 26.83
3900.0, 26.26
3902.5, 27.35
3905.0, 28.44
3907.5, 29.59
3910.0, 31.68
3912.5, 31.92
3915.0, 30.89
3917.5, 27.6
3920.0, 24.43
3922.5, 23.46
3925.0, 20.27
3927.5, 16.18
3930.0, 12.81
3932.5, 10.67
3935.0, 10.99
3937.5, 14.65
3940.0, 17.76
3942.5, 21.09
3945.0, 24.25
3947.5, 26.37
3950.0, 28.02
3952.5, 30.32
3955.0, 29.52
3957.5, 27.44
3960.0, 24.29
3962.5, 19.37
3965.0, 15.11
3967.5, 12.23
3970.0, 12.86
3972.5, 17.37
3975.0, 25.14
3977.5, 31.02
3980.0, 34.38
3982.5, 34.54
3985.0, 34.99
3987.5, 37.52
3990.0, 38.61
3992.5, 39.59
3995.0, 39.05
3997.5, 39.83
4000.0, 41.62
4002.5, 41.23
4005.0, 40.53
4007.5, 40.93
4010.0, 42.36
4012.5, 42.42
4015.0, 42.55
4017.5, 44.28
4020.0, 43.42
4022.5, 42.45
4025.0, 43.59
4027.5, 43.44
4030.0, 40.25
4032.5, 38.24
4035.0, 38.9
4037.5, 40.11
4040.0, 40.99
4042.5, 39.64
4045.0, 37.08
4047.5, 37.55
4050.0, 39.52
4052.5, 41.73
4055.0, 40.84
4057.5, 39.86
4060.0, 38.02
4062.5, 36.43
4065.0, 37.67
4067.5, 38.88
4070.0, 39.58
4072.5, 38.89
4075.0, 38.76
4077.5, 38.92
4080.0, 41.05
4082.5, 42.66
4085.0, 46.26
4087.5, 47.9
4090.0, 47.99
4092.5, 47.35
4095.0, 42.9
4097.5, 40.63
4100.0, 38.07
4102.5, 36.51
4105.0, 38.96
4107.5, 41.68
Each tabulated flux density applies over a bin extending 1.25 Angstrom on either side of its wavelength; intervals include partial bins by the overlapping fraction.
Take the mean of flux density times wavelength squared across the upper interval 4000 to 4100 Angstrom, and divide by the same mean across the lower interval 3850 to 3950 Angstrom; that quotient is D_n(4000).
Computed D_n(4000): 1.99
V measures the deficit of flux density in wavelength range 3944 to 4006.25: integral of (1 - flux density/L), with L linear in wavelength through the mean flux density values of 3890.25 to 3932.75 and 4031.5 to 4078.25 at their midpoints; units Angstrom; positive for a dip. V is 3.4 Angstrom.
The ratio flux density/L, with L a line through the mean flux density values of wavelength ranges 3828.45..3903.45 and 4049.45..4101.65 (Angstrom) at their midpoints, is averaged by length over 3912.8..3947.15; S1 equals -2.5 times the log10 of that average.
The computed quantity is 0.30 mag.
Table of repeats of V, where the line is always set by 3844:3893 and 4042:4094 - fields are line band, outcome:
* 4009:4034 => -4.27 Angstrom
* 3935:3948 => 3.97 Angstrom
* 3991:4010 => -3.63 Angstrom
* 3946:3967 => 3.47 Angstrom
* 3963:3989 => 5.17 Angstrom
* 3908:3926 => -1.33 Angstrom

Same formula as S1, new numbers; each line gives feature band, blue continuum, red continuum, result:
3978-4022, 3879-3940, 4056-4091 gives -0.20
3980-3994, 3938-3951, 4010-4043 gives -0.13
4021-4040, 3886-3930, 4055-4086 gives -0.13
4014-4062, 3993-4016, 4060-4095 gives 0.02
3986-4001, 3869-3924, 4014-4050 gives -0.08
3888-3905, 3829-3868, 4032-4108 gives -0.17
